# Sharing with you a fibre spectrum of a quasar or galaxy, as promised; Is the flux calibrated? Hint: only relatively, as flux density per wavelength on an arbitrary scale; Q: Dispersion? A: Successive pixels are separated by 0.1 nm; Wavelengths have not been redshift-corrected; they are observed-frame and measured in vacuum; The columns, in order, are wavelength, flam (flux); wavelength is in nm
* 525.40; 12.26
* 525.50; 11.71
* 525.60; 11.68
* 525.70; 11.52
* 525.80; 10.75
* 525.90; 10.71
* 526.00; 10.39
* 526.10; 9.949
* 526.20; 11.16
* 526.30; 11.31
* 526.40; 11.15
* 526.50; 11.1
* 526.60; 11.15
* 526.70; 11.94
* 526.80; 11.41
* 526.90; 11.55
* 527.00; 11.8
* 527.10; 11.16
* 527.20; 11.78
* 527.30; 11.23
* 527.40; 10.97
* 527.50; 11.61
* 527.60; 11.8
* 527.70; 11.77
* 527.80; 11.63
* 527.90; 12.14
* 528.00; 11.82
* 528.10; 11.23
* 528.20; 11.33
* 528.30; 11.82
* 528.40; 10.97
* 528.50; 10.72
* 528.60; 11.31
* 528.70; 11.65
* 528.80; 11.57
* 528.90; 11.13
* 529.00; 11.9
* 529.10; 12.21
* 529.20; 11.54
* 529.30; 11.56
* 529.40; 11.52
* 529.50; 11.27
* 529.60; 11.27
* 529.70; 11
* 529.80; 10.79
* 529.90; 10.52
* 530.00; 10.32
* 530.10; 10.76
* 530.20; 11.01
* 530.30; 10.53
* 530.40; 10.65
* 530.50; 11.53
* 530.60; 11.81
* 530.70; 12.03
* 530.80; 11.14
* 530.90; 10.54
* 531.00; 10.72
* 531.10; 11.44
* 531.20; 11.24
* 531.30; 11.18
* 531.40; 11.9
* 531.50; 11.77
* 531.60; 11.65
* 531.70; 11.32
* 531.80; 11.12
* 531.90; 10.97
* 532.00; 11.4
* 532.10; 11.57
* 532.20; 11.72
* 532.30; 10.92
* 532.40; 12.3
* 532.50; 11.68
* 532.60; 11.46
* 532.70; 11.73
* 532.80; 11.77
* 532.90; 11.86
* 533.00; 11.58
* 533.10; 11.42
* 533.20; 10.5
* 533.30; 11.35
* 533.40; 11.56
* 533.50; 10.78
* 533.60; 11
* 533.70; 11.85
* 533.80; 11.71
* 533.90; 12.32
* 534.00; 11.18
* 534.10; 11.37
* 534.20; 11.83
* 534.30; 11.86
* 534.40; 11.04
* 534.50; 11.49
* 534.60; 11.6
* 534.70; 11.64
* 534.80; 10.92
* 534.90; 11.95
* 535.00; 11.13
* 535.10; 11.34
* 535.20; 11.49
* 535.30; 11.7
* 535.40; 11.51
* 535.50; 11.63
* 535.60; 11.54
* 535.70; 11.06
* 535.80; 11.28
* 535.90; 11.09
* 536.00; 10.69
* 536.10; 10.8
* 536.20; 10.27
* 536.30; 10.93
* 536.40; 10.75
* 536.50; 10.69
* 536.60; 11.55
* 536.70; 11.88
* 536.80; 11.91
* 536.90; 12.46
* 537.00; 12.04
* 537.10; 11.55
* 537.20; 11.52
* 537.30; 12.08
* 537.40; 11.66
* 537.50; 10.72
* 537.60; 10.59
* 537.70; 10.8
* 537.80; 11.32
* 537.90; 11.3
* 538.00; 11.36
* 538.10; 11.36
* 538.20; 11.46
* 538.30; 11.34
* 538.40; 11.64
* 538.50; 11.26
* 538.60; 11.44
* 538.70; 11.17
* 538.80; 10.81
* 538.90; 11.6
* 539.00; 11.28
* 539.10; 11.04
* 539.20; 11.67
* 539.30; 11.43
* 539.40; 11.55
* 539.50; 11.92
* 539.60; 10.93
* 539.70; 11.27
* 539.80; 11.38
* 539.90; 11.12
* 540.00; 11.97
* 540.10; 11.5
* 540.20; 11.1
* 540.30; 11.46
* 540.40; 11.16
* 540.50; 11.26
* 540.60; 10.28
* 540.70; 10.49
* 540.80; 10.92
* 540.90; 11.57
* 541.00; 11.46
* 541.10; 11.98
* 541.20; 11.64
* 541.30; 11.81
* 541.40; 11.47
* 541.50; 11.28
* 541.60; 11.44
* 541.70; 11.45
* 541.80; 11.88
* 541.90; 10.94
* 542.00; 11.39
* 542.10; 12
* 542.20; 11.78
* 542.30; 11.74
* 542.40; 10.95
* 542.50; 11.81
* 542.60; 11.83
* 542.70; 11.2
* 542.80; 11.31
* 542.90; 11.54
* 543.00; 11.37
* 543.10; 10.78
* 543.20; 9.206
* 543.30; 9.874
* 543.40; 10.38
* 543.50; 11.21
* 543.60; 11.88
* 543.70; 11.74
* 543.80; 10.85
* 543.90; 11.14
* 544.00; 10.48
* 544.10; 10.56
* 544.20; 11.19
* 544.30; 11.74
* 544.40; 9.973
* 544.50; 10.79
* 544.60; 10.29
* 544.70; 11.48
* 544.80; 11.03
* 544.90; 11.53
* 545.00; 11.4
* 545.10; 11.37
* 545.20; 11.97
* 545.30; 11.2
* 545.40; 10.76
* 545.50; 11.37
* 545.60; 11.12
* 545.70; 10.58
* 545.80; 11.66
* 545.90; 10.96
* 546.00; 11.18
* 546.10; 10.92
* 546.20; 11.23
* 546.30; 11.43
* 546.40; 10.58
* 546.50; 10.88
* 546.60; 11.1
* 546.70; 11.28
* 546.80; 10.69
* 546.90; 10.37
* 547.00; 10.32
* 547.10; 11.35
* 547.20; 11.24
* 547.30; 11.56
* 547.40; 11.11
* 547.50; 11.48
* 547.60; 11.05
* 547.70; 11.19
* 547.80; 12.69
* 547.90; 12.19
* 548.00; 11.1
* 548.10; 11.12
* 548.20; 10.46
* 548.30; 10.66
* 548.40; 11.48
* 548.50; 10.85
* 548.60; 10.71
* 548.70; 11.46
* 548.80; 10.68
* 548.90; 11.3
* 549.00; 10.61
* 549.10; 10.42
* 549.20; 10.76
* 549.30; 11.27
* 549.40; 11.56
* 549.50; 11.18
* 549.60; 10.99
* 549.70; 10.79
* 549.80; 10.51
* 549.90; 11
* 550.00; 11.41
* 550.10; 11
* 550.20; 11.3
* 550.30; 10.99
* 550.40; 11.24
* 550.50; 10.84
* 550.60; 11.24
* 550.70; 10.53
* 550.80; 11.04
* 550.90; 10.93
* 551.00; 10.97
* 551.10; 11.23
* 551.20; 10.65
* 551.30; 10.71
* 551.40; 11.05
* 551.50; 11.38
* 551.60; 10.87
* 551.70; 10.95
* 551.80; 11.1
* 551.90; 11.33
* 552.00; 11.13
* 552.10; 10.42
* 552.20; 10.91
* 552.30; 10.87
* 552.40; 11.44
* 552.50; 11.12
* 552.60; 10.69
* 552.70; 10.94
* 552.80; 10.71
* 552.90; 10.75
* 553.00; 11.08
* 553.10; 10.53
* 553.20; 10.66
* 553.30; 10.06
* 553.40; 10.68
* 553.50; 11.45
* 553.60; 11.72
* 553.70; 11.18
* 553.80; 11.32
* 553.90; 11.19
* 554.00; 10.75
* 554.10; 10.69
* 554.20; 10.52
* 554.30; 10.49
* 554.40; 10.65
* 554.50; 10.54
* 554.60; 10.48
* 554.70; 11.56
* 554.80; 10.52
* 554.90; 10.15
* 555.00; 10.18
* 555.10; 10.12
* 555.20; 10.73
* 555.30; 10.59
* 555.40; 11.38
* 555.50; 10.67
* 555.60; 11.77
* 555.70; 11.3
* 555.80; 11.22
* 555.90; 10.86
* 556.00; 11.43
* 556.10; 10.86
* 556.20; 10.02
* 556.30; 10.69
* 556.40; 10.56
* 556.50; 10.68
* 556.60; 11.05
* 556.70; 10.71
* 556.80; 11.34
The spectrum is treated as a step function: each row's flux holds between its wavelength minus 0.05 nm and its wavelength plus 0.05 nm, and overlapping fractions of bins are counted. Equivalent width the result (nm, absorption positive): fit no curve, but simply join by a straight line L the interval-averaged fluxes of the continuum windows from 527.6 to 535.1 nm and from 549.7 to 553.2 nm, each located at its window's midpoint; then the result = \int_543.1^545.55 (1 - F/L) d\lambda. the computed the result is 0.03 nm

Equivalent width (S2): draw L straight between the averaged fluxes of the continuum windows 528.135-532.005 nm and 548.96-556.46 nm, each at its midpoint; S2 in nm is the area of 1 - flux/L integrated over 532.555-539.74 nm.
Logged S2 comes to -0.14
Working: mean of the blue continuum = 11.3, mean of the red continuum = 10.9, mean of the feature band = 11.4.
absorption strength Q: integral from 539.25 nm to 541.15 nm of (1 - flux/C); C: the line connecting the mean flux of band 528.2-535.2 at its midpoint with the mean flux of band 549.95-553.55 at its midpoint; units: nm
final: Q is -0.02 nm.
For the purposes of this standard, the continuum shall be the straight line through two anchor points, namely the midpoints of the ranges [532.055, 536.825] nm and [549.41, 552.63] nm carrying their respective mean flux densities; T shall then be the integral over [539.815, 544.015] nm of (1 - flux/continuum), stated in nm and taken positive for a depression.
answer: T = -0.02 nm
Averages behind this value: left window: 11.4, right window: 11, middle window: 11.3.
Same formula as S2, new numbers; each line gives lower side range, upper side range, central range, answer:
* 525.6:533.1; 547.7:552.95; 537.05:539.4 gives -0.02 nm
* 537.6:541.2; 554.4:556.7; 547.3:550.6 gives -0.04 nm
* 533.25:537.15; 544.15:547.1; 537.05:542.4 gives -0.05 nm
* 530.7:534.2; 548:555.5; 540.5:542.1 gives -0.02 nm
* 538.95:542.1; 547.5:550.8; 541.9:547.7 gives 0.06 nm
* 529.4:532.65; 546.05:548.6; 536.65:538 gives -0.04 nm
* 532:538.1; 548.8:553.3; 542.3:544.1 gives 0.02 nm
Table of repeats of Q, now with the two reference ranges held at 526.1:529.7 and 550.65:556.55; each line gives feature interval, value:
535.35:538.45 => -0.02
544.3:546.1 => -0.01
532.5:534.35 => -0.03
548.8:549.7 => 0.00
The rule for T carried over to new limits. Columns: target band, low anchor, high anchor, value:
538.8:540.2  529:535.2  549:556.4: -0.025 nm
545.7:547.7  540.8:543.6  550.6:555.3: 0.010 nm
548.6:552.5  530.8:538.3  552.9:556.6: -0.023 nm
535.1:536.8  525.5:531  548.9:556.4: -0.007 nm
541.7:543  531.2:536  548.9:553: -0.036 nm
